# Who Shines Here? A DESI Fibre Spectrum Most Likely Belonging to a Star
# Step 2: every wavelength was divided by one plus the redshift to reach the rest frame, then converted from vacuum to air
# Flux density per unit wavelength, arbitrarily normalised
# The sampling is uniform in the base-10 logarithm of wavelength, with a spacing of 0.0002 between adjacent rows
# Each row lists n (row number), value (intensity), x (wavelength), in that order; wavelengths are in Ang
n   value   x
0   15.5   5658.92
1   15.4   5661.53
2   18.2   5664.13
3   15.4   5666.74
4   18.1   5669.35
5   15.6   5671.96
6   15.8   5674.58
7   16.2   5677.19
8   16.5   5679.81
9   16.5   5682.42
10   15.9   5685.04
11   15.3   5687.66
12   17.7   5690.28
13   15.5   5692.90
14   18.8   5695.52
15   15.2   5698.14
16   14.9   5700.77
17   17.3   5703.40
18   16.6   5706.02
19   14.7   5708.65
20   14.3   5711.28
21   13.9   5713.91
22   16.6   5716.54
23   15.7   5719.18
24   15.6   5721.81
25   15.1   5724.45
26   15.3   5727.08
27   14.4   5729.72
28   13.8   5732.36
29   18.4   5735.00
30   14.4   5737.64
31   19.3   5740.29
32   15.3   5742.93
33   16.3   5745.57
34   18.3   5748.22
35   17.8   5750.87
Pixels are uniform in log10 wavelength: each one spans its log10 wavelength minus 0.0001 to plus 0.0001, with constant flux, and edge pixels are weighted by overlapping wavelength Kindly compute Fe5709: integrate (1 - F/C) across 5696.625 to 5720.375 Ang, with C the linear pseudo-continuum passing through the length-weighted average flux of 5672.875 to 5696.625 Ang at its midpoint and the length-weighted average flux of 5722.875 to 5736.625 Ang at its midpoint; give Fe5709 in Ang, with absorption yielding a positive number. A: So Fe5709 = 0.6 Ang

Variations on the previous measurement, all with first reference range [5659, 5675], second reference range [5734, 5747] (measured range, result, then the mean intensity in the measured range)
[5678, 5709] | 0.39 Ang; 16.3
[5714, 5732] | 1.49 Ang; 15.3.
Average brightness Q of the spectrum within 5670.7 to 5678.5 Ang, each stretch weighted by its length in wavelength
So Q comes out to 15.9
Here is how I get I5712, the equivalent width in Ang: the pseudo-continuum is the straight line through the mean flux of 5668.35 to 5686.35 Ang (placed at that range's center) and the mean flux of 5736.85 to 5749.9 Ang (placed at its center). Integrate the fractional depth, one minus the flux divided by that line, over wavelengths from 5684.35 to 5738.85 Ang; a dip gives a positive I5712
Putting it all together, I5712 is 2.99 Ang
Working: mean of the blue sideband 16.3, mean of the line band 15.7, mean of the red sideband 16.8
